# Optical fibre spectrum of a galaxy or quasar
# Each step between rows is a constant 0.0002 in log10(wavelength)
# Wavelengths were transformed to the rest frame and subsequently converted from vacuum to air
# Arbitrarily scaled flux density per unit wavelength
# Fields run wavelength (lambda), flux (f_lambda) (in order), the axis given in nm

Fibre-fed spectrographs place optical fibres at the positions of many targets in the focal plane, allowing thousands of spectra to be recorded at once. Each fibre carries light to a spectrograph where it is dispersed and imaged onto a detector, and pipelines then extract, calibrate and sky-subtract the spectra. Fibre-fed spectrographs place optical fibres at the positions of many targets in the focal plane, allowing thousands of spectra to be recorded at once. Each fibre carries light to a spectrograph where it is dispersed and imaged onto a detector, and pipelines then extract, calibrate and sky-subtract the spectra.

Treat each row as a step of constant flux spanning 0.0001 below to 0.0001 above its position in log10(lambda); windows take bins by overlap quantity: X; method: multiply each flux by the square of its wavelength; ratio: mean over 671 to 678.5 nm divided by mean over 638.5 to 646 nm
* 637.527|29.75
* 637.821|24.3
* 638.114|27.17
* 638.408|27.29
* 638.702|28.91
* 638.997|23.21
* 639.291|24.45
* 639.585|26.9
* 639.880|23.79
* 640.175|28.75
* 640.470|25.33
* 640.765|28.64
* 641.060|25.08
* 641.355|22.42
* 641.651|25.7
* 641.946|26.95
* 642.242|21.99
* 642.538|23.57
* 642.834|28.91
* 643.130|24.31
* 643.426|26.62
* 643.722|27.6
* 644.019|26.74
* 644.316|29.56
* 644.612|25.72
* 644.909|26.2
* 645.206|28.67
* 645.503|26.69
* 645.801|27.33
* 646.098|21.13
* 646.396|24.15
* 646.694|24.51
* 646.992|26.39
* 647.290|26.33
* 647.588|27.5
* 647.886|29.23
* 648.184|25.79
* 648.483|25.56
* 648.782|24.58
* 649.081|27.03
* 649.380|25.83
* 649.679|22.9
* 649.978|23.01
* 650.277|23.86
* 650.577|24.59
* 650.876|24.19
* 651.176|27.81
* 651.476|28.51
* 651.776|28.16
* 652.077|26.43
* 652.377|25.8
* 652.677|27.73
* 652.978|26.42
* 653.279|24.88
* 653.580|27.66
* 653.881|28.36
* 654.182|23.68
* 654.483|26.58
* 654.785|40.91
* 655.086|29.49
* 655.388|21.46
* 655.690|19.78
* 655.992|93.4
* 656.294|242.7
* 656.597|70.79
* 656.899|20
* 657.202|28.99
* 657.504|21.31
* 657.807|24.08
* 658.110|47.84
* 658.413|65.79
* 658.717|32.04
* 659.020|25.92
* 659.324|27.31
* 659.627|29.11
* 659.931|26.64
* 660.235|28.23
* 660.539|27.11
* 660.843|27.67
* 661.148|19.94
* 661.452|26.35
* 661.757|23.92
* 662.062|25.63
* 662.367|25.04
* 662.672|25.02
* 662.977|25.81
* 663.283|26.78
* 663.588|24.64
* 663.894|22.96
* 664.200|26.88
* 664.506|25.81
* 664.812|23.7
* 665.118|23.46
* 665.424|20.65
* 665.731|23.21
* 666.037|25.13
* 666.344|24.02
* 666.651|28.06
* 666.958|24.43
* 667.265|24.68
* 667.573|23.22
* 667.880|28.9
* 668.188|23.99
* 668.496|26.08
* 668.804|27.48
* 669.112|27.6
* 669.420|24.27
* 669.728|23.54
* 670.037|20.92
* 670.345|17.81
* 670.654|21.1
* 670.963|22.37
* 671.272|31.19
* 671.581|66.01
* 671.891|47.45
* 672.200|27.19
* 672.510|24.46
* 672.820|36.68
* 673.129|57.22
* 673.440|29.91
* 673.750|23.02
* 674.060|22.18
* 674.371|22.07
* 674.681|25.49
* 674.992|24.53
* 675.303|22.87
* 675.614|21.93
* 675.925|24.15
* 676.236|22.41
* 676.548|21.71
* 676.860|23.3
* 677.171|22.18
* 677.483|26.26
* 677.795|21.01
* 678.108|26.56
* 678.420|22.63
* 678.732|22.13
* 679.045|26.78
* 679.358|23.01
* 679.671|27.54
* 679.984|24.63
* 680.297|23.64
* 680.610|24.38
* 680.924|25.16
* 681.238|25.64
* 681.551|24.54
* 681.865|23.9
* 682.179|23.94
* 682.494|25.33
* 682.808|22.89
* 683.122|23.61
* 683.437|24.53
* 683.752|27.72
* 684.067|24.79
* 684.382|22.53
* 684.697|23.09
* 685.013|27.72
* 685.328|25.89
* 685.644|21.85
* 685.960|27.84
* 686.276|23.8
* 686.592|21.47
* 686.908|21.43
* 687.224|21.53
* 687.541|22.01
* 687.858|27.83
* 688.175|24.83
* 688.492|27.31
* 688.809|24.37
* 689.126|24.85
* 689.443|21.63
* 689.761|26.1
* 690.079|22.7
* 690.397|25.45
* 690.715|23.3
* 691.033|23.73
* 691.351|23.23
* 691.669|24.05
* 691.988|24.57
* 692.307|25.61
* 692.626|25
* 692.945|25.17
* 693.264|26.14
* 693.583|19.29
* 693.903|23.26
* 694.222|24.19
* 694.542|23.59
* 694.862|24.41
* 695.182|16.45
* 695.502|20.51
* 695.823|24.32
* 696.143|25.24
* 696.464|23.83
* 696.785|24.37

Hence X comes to 1.21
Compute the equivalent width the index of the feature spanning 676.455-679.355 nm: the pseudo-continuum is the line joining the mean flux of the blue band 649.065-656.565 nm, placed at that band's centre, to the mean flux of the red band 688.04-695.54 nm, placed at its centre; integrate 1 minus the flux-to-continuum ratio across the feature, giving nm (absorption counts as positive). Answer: 0.536 nm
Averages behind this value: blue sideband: 38.4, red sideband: 23.8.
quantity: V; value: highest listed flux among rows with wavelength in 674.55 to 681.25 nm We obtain 27.54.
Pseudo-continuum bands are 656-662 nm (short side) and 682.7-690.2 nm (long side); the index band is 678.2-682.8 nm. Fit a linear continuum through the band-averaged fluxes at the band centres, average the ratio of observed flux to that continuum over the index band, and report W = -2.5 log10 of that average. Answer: 0.16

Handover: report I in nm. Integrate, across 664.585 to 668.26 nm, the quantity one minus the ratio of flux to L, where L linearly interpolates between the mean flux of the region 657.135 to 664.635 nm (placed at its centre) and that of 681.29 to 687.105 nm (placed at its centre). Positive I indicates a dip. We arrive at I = 0.39 nm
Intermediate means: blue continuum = 28.4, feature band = 24.5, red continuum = 24.3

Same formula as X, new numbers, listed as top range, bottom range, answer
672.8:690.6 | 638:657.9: 0.88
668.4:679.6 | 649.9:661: 0.77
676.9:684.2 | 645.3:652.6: 1.04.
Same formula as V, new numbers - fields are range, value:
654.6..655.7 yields 40.91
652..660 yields 242.7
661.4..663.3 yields 26.78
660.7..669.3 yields 28.9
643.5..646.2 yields 29.56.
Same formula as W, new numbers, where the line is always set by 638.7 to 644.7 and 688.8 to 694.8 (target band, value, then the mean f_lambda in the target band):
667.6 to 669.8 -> -0.044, 25.9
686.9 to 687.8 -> 0.084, 22.4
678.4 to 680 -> -0.005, 24.6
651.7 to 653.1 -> -0.056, 26.8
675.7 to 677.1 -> 0.082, 22.8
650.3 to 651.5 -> -0.010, 25.8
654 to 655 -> -0.191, 30.3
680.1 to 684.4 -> -0.007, 24.5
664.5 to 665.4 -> 0.065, 23.6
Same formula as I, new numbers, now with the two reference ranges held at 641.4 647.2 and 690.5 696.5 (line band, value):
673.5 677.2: 0.18 nm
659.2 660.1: -0.09 nm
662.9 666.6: 0.06 nm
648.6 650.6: 0.08 nm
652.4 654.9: -0.25 nm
